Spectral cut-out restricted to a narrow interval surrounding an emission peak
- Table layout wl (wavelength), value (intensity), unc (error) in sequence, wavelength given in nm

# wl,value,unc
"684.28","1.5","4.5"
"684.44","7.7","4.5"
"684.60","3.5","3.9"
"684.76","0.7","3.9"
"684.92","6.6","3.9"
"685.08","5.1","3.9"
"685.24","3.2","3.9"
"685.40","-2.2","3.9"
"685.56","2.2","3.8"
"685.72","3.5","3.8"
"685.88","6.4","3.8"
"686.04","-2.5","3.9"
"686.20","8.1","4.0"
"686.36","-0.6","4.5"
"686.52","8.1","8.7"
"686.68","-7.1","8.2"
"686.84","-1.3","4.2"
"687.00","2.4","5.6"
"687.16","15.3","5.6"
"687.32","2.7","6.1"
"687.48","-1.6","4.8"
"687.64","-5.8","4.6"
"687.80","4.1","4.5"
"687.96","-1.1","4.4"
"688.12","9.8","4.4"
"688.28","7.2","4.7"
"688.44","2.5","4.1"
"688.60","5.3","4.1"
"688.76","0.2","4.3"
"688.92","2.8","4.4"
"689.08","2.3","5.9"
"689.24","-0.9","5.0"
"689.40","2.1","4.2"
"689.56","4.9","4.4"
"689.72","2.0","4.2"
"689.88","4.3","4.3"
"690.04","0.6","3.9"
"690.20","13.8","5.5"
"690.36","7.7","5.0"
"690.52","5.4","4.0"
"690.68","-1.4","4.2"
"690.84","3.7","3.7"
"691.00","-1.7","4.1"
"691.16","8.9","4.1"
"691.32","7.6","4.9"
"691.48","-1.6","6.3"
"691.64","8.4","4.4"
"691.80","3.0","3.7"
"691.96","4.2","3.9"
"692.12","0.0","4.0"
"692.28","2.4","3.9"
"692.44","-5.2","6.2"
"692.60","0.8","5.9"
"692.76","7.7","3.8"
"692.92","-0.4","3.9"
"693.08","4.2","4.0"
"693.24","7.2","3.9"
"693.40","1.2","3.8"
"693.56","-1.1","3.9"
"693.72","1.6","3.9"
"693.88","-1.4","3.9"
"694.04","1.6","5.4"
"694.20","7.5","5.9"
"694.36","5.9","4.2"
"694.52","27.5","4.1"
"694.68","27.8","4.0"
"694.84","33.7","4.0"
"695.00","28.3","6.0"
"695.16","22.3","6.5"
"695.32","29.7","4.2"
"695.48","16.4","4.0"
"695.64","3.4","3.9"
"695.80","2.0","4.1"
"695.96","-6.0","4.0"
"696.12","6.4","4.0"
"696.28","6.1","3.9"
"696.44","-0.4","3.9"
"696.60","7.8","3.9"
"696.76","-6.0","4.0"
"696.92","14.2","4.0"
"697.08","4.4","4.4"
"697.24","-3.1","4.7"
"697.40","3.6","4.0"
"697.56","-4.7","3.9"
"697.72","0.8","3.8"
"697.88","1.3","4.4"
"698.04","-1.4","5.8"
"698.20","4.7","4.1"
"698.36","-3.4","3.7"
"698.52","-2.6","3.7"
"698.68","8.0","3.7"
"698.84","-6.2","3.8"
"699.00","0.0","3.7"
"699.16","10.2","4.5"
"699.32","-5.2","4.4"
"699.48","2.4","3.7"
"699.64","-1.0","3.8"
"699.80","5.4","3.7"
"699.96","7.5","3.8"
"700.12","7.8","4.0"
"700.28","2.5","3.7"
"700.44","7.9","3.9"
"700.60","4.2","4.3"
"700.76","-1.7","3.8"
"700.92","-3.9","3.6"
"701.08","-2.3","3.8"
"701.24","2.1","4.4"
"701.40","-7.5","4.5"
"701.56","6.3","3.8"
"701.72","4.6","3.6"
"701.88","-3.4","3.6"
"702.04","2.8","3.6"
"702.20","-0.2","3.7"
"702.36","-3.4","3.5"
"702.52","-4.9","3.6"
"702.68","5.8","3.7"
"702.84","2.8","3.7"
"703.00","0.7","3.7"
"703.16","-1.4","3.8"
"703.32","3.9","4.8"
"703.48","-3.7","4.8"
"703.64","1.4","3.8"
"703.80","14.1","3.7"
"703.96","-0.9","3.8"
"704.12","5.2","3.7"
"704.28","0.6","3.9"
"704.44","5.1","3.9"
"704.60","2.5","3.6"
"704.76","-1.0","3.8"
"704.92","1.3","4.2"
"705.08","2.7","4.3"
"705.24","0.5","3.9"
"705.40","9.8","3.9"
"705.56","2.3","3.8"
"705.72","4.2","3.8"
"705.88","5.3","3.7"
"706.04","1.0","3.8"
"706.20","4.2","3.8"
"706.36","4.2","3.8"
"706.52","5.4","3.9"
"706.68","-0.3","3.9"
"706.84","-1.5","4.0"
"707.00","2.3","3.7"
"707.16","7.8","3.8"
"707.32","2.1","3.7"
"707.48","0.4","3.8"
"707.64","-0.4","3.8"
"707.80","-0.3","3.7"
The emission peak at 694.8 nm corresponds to [O II] 3727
